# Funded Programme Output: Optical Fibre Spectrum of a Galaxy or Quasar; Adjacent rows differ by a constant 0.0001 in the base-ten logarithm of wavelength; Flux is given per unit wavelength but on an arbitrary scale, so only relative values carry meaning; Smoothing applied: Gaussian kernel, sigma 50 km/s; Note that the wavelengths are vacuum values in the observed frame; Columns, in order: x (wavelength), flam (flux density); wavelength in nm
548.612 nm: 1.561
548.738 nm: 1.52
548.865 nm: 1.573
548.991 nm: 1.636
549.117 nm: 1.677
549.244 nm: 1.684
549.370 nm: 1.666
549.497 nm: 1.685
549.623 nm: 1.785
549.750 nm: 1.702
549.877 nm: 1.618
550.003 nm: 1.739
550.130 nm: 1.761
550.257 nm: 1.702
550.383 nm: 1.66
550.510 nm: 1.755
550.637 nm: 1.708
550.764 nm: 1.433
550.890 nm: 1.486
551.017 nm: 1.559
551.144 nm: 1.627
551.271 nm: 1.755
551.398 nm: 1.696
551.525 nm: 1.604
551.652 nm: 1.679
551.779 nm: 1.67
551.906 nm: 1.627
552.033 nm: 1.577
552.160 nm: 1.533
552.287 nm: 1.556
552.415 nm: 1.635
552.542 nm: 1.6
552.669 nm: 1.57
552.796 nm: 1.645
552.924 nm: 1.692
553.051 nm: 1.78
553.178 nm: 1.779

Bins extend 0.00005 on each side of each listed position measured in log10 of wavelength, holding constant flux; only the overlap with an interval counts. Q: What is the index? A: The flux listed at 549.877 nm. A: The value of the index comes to 1.618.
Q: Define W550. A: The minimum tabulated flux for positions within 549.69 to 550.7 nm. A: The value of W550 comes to 1.618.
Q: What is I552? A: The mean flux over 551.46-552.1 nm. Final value 1.63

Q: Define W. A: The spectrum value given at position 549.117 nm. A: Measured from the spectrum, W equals 1.677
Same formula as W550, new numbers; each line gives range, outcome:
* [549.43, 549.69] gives 1.685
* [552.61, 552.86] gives 1.57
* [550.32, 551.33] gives 1.433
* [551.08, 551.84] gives 1.604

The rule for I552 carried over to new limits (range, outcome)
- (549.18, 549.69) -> 1.7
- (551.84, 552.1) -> 1.6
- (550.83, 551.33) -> 1.61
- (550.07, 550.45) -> 1.71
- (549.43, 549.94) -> 1.7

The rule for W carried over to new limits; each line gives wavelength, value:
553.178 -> 1.779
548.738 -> 1.52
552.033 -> 1.577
